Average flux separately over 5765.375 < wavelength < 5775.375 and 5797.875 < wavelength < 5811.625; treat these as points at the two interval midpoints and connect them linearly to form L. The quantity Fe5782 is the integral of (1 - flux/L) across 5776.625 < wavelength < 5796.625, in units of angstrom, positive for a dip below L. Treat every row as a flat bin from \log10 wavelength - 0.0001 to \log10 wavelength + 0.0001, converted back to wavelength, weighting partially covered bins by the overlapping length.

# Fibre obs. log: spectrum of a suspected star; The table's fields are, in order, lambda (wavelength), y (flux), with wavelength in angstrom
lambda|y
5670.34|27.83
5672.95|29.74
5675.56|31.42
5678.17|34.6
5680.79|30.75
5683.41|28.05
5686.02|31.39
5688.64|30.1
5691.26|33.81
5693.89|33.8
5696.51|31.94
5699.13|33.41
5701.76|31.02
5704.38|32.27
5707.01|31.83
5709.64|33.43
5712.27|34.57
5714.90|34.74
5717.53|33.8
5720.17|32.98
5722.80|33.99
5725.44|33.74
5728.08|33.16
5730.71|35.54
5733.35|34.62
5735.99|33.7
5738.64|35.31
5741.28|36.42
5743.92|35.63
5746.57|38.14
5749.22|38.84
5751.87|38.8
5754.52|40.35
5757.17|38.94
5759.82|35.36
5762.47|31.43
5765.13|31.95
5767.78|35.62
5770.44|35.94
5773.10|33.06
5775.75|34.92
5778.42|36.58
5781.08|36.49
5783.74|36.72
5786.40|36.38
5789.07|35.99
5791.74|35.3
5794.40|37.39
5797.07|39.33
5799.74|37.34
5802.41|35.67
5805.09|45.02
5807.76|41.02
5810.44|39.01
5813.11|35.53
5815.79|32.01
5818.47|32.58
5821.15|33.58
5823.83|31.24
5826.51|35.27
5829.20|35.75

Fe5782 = 0.2 angstrom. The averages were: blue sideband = 34.6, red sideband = 39.6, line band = 36.5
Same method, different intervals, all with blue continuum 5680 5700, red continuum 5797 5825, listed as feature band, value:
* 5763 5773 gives 0.20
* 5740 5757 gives -2.05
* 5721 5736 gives -0.43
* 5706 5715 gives -0.30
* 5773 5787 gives -0.26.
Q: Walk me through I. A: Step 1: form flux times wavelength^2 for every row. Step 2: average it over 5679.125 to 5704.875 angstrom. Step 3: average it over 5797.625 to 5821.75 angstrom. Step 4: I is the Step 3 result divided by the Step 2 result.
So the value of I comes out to 1.2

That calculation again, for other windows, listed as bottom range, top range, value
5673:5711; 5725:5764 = 1.15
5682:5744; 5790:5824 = 1.14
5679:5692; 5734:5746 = 1.17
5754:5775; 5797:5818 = 1.09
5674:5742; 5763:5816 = 1.14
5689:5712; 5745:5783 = 1.13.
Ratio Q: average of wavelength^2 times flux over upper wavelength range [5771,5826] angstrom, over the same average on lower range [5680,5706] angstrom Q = 1.2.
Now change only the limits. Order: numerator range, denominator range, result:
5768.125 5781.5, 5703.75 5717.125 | 1.08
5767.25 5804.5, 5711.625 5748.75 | 1.06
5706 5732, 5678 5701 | 1.07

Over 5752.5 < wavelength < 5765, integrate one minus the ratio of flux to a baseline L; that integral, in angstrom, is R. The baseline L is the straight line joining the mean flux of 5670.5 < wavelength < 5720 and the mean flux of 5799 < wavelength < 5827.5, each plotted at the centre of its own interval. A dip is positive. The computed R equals -0.69 angstrom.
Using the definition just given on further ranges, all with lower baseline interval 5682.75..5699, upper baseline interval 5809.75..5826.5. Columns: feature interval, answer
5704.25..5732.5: -1.3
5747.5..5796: -4.4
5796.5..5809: -2.2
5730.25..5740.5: -0.7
